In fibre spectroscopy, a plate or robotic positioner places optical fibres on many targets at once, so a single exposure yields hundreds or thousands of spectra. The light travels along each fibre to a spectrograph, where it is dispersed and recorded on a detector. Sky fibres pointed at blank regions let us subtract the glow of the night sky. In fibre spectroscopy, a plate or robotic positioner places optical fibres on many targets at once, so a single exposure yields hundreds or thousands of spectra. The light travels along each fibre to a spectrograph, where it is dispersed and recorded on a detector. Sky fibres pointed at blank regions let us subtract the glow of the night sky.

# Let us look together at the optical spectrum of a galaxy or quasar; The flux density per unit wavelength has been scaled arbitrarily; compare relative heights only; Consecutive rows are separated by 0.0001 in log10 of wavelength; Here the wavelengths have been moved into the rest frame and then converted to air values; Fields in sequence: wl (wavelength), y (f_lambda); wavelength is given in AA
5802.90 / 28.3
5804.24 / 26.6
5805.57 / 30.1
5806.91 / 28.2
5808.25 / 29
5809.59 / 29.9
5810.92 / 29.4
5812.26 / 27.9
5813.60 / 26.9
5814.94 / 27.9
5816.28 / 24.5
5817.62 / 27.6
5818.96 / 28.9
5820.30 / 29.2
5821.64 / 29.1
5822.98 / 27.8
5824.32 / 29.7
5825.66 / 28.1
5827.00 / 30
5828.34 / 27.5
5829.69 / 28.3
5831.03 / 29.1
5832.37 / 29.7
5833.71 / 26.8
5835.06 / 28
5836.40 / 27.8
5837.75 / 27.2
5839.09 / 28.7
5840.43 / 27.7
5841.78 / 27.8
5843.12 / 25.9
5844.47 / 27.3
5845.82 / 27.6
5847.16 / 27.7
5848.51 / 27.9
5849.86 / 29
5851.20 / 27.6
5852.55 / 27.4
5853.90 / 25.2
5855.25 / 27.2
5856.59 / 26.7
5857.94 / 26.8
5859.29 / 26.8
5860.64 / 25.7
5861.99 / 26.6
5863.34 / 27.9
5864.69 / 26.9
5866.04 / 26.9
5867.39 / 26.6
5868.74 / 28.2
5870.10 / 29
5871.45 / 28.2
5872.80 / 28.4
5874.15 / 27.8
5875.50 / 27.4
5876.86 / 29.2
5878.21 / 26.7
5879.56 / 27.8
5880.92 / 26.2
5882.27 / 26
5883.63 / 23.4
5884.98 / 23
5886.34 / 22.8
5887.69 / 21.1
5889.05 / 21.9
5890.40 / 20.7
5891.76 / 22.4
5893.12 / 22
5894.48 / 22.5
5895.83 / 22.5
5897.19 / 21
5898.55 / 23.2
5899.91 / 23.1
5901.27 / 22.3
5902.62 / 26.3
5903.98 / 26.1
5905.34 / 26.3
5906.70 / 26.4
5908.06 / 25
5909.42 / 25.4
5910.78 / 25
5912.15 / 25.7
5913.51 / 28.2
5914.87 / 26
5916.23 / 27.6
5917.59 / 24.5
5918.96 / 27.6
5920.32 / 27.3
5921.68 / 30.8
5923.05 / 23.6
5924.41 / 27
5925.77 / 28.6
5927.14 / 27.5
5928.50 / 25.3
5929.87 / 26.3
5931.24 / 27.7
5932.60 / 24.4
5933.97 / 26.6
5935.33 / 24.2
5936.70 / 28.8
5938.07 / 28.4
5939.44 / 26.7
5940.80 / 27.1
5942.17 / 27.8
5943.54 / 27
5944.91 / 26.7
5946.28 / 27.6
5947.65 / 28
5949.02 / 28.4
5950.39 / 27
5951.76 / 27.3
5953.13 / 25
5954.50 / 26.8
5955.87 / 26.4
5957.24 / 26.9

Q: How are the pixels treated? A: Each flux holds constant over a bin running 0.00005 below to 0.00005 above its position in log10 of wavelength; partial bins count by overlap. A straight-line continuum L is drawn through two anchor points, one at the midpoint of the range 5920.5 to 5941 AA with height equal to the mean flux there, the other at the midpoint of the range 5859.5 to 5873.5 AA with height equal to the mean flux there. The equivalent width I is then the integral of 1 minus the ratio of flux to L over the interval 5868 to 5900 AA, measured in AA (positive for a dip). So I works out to 2.9 AA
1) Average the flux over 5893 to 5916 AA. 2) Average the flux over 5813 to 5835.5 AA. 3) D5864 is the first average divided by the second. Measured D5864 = 0.87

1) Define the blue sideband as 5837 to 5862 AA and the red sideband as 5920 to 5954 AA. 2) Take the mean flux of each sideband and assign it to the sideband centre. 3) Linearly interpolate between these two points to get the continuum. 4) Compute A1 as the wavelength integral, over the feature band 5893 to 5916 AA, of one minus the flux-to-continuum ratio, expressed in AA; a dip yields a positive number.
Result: 2.1 AA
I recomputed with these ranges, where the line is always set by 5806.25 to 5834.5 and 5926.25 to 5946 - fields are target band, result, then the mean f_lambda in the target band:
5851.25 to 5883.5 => 0.7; 27.1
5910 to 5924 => 0.2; 26.6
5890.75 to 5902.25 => 2.1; 22.4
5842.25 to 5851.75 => 0.1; 27.6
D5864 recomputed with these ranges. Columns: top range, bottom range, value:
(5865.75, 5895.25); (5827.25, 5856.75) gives 0.92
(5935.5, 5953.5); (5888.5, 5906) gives 1.18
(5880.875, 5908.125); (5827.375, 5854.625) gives 0.85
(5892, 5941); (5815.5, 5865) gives 0.93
